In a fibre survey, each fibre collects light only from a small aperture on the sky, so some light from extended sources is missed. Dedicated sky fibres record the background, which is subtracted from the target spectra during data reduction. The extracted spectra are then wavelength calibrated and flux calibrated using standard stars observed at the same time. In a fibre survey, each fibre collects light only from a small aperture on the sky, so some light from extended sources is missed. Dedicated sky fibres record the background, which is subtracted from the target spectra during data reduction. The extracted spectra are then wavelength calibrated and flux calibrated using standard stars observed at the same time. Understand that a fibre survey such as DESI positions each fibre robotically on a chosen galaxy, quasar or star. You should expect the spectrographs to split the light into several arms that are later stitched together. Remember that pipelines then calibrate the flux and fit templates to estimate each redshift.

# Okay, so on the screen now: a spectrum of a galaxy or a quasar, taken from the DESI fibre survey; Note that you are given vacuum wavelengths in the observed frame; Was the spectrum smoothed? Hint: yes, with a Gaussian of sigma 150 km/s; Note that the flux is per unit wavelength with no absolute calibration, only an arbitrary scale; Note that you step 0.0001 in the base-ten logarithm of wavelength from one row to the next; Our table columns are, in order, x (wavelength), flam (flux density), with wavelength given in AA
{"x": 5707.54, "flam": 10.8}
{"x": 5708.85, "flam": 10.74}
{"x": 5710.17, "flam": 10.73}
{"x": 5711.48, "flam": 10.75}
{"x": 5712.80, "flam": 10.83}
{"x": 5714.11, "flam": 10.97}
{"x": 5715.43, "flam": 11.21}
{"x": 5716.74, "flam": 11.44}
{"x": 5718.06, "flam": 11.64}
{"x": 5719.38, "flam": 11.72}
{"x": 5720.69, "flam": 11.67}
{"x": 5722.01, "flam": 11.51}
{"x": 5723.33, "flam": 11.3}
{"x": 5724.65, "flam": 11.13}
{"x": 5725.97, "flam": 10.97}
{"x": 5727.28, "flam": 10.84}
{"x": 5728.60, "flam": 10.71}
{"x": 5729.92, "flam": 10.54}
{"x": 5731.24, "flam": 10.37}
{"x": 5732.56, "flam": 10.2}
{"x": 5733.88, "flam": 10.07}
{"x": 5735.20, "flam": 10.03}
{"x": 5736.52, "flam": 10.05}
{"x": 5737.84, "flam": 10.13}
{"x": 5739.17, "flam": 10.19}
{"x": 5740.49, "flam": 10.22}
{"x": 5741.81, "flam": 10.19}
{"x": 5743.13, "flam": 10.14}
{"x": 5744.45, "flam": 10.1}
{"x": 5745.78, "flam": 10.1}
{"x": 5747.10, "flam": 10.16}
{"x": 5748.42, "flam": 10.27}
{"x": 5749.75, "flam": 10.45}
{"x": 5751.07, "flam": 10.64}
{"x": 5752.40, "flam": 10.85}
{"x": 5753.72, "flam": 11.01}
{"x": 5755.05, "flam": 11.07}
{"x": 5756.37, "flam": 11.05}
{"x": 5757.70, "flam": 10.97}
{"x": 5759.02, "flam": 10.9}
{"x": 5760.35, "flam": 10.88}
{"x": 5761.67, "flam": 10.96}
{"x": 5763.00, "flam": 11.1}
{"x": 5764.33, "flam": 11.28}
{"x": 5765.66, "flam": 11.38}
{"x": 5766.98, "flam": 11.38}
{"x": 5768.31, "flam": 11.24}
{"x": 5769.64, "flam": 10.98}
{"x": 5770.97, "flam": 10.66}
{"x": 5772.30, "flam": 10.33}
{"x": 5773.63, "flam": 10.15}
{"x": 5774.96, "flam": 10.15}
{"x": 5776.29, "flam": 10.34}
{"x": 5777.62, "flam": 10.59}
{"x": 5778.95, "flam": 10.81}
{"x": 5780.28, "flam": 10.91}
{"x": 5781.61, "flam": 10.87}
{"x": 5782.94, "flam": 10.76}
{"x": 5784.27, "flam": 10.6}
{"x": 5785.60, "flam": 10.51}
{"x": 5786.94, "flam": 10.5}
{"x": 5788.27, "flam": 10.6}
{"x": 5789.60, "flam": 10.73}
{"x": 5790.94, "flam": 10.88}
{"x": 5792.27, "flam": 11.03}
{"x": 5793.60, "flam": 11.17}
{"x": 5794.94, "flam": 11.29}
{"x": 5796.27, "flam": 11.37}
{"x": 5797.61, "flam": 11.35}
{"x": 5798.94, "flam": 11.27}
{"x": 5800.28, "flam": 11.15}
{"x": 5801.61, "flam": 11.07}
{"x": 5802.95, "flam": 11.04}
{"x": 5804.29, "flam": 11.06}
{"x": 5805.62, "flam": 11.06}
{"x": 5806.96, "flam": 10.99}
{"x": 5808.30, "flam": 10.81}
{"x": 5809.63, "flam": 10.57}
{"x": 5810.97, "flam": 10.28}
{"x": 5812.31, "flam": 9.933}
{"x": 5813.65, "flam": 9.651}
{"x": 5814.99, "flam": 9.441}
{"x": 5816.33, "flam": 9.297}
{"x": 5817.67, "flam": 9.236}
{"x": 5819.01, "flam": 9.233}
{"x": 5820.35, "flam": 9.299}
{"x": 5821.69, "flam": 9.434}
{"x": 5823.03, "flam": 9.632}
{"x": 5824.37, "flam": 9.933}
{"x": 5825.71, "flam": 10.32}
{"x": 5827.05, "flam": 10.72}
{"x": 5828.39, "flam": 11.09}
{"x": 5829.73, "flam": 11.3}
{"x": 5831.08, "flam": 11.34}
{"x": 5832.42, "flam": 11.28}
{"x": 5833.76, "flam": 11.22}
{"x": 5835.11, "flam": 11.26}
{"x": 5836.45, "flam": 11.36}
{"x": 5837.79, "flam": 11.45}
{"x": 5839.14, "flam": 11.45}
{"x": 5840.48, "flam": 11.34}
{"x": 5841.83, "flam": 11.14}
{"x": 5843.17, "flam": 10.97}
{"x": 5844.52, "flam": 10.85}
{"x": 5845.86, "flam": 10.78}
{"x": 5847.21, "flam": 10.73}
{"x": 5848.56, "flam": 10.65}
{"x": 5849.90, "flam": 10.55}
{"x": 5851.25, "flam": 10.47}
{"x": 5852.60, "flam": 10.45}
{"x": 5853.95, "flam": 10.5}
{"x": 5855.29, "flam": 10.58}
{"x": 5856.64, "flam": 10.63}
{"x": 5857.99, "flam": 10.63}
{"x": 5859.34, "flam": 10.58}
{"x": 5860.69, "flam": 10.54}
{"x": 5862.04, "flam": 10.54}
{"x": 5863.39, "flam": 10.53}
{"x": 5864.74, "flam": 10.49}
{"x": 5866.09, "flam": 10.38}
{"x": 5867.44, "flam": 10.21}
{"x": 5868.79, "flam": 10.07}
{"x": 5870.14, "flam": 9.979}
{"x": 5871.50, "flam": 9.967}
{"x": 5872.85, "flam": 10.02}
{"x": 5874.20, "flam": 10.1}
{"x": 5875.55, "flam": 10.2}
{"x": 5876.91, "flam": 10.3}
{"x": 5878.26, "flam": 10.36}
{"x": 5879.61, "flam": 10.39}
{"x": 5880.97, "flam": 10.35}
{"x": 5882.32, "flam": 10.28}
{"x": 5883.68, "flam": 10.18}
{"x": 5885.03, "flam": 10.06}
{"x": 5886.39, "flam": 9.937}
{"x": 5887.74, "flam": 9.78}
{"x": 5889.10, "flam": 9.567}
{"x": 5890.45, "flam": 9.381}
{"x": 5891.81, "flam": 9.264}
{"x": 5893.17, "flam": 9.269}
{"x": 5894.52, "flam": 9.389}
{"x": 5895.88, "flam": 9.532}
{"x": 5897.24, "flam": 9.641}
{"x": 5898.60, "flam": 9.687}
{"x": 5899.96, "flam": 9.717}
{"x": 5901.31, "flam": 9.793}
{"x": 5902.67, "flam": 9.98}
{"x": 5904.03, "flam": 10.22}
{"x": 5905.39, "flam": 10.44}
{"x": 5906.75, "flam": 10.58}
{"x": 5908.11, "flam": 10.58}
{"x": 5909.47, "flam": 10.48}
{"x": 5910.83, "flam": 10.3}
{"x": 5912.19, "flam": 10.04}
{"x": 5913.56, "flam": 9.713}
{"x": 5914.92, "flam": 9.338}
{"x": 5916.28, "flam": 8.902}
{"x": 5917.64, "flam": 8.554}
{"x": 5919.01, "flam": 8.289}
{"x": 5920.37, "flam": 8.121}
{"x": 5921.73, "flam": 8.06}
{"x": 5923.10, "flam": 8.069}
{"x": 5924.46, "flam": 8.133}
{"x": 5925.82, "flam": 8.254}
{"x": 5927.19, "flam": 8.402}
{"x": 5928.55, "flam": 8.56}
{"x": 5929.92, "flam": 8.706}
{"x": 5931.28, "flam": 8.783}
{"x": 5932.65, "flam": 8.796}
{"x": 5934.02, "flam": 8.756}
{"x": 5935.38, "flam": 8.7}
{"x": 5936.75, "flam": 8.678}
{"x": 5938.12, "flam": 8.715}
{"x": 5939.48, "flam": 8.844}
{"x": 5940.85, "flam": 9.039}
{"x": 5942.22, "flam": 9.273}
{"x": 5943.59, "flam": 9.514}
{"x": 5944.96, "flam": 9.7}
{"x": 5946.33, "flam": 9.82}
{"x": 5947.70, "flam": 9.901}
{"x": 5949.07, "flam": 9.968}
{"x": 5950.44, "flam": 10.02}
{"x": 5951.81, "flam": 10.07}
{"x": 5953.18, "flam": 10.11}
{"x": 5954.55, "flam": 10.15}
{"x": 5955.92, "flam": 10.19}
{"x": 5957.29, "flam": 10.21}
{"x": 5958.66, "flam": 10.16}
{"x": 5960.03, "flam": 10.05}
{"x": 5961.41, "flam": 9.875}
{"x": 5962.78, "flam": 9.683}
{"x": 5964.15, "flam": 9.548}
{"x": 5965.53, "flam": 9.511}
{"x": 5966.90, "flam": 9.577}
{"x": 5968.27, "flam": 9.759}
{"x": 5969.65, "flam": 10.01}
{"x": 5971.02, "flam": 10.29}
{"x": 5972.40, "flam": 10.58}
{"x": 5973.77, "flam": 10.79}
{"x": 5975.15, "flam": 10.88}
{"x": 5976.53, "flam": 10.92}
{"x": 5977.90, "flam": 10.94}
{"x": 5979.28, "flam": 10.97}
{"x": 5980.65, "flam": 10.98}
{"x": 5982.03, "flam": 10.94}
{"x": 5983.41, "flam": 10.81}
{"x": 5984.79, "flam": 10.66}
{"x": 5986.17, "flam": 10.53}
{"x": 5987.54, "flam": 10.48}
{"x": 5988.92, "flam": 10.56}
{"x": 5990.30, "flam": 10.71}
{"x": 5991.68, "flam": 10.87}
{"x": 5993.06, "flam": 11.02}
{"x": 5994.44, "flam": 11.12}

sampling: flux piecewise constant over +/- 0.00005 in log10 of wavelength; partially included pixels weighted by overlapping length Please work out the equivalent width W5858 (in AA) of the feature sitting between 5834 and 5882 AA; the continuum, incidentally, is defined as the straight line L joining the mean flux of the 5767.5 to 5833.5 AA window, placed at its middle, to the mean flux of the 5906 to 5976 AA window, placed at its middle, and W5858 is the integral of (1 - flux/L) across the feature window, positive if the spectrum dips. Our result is -2.2 AA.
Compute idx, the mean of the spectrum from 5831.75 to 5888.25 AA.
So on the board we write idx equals 10.6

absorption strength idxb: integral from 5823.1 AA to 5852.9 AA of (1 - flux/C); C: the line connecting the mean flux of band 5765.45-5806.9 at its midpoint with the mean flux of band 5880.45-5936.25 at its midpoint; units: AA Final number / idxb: -2.0 AA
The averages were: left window 10.9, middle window 10.9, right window 9.37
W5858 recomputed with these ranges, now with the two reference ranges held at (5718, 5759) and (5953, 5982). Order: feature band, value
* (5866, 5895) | 1.2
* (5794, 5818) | -0.2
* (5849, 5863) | -0.1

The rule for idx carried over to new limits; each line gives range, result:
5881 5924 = 9.59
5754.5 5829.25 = 10.6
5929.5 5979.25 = 9.76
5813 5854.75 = 10.5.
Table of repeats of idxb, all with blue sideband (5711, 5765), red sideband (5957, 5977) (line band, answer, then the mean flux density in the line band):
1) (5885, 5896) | 0.8 AA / 9.55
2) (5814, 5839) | 0.2 AA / 10.4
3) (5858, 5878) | 0.2 AA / 10.3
